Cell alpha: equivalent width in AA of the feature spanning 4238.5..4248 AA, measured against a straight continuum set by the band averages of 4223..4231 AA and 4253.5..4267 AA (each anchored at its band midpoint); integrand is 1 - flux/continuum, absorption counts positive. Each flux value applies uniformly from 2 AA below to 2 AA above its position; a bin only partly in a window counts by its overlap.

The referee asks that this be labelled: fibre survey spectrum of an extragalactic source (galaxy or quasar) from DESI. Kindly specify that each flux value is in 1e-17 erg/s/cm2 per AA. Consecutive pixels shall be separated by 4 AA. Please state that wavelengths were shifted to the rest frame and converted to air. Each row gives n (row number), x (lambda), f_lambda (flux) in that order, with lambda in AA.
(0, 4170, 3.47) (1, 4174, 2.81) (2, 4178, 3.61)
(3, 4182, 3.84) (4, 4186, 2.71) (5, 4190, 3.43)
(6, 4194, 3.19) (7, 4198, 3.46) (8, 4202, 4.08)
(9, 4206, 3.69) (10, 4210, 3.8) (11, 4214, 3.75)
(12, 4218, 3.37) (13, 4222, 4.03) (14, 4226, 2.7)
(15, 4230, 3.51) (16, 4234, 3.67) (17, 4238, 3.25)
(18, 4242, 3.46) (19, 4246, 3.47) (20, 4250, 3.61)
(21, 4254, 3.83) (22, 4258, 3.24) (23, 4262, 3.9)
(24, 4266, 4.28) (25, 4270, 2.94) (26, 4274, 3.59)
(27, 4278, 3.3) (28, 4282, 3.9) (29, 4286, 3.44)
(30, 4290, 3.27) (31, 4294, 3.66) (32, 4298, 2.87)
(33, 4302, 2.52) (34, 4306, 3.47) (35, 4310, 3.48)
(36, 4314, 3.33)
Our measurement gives 0.09 AA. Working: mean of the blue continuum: 3.17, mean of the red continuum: 3.78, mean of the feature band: 3.43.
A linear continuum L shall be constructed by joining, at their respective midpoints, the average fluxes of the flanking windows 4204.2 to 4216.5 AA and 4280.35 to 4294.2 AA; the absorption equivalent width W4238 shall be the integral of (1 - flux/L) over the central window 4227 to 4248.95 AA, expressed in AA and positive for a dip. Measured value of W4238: 1.3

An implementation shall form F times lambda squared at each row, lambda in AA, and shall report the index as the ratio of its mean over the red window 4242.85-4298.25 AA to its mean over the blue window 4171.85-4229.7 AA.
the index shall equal 1.1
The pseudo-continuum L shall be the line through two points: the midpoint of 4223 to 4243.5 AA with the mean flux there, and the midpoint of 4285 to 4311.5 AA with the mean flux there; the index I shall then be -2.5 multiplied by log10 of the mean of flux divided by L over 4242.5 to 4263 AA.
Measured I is -0.09 mag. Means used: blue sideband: 3.35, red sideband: 3.23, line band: 3.58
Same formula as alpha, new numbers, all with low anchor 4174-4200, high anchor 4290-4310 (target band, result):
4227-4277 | -4.6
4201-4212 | -1.8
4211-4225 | -1.5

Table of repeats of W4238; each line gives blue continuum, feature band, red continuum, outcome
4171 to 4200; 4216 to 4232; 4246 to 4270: 0.44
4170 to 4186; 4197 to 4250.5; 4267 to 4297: -2.75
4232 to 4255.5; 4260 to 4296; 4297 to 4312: -3.21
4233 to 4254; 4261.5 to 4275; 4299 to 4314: -1.12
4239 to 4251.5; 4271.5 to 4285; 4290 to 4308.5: -1.14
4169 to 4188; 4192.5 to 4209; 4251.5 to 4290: -1.36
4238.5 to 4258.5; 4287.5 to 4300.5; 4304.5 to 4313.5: 0.84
